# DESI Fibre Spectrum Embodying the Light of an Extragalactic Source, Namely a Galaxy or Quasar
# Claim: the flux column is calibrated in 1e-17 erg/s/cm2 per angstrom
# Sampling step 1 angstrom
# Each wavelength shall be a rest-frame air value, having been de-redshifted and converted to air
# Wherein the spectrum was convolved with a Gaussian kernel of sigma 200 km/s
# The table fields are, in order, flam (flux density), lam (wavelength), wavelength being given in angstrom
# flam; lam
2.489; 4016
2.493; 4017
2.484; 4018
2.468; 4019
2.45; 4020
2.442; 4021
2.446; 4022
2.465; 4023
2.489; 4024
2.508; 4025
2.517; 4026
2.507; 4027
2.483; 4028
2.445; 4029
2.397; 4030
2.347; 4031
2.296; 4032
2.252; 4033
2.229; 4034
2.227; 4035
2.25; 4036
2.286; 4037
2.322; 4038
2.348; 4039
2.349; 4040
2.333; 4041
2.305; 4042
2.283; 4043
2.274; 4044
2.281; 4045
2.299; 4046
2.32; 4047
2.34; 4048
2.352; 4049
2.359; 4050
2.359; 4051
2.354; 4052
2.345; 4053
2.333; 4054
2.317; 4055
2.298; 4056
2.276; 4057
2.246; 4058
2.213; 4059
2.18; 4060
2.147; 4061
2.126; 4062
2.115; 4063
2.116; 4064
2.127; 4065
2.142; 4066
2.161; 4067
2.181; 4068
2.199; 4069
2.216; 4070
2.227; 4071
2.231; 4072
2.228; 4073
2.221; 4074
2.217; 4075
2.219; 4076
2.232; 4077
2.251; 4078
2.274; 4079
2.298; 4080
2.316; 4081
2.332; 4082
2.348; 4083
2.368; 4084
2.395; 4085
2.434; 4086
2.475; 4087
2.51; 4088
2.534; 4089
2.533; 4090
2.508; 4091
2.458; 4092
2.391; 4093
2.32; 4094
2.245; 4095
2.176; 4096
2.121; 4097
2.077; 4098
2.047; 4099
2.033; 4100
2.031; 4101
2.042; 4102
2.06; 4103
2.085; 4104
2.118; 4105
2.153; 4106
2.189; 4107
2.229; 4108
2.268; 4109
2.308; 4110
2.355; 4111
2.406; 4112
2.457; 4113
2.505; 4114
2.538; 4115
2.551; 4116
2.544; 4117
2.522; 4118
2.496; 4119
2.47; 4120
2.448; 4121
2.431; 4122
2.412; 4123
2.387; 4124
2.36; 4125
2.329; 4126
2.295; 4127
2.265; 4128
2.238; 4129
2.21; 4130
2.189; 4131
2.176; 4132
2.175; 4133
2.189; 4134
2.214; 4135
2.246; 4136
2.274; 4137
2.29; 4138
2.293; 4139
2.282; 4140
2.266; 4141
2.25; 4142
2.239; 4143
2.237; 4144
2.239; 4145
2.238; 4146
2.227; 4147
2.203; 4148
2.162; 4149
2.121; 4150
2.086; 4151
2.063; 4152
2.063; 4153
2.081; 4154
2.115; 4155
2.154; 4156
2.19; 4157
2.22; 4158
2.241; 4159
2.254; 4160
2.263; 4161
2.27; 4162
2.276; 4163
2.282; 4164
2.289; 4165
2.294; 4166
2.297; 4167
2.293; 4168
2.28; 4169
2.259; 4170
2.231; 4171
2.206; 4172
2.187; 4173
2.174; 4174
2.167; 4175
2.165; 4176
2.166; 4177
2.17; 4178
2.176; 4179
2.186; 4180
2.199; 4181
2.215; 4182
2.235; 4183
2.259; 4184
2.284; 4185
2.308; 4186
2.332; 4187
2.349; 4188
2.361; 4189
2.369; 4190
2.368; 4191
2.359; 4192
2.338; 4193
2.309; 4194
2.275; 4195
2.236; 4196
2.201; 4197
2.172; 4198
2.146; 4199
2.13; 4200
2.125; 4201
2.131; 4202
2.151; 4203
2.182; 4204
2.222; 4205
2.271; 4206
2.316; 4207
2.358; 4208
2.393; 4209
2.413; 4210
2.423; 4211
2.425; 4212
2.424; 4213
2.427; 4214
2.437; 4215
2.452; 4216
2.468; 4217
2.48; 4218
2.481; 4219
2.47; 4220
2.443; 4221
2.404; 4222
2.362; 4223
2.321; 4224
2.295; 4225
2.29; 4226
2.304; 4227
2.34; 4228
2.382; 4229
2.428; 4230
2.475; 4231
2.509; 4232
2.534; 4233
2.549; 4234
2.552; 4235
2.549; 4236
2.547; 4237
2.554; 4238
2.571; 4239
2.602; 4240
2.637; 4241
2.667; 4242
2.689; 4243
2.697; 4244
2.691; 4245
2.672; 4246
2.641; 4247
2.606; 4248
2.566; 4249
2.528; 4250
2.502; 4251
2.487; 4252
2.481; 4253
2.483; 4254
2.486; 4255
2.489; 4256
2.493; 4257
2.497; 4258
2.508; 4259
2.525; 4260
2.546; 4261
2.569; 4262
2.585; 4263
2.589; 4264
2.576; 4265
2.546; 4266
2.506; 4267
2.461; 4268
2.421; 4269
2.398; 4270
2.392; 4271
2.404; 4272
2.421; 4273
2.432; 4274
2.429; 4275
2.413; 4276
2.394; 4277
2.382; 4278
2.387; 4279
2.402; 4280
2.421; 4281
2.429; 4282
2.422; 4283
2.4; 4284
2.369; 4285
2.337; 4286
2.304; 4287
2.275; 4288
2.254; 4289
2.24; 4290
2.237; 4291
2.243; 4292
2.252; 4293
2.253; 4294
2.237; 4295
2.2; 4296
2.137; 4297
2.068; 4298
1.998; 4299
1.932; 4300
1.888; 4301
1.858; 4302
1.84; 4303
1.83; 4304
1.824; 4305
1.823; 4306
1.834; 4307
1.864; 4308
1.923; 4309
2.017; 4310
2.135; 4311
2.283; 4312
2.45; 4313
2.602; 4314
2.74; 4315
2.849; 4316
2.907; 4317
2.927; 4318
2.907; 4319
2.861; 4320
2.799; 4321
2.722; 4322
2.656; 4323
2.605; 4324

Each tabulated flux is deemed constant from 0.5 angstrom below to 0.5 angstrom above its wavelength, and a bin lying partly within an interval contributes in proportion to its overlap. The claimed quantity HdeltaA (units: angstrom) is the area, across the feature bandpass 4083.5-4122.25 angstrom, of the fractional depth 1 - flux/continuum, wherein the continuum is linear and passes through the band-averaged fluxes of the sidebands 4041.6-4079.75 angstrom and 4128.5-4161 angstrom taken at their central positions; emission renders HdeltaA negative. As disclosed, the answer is -1.82 angstrom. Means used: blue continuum 2.25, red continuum 2.2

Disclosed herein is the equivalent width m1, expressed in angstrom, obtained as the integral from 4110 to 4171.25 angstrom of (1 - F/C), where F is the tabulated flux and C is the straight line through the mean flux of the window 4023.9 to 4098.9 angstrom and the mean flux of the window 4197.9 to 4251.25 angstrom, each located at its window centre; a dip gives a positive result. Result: 2.1 angstrom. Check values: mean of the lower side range 2.3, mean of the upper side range 2.44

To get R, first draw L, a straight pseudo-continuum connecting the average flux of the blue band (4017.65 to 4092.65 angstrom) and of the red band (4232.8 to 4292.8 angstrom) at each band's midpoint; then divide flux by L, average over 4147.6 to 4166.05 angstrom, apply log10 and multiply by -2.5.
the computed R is 0.101 mag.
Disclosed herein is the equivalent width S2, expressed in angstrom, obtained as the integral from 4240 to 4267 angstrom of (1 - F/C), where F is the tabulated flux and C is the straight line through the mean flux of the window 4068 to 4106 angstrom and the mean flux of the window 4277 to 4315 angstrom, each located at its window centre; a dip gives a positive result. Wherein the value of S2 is -4.5 angstrom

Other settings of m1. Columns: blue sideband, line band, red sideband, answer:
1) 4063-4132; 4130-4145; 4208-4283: 0.7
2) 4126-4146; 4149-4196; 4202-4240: 1.6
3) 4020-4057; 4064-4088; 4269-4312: 0.7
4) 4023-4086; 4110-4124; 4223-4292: -0.7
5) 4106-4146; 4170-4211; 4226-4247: 3.4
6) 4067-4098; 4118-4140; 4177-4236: 0.1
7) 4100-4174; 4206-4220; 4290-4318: -1.3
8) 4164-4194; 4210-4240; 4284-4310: -3.5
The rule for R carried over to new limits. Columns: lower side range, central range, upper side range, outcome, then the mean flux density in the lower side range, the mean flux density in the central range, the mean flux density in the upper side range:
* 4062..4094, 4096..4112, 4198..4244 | 0.08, 2.3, 2.15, 2.41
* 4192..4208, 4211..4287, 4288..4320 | -0.12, 2.22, 2.48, 2.22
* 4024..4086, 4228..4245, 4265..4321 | -0.11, 2.29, 2.56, 2.31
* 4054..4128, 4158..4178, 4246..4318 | 0.03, 2.29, 2.24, 2.35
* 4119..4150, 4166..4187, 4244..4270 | 0.07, 2.28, 2.23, 2.54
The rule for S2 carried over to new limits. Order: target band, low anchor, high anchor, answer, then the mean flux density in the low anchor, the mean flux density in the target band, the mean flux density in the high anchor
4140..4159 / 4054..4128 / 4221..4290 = 1.4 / 2.29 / 2.18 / 2.47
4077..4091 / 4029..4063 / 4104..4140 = -0.5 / 2.29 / 2.39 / 2.33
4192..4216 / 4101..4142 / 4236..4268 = 1.8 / 2.3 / 2.29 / 2.56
